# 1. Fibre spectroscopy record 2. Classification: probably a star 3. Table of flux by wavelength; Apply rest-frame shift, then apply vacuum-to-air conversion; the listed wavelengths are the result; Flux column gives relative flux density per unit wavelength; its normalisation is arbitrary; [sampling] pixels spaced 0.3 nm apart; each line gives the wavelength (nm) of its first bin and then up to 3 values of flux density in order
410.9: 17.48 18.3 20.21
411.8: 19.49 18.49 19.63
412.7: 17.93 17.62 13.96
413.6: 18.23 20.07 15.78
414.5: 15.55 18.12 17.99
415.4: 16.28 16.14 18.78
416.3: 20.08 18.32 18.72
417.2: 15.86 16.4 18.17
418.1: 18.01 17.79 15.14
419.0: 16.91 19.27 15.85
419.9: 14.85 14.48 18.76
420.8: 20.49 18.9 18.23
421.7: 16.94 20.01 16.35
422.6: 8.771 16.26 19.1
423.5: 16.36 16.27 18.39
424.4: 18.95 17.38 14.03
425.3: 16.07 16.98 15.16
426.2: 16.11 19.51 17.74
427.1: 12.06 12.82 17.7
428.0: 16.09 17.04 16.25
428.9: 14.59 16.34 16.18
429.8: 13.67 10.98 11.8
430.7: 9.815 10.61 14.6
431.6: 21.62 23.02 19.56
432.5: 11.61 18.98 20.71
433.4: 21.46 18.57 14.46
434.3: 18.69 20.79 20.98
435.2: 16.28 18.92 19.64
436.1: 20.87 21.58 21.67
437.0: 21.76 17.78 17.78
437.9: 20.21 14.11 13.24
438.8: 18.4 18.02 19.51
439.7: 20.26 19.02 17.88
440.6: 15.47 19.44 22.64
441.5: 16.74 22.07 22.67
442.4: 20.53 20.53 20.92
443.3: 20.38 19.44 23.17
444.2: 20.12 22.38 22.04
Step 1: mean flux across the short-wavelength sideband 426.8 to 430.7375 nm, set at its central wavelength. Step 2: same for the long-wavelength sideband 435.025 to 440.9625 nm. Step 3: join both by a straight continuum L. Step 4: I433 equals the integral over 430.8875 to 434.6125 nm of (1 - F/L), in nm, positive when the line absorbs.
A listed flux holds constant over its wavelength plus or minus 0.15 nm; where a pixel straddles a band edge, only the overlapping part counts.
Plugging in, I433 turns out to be -0.398 nm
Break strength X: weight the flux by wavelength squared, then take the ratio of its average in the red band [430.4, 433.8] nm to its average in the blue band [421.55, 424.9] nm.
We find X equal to 1.1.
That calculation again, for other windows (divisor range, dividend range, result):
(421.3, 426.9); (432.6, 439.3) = 1.19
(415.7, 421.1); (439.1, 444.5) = 1.28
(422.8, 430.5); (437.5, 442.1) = 1.23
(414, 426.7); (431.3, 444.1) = 1.22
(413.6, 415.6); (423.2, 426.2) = 1.01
